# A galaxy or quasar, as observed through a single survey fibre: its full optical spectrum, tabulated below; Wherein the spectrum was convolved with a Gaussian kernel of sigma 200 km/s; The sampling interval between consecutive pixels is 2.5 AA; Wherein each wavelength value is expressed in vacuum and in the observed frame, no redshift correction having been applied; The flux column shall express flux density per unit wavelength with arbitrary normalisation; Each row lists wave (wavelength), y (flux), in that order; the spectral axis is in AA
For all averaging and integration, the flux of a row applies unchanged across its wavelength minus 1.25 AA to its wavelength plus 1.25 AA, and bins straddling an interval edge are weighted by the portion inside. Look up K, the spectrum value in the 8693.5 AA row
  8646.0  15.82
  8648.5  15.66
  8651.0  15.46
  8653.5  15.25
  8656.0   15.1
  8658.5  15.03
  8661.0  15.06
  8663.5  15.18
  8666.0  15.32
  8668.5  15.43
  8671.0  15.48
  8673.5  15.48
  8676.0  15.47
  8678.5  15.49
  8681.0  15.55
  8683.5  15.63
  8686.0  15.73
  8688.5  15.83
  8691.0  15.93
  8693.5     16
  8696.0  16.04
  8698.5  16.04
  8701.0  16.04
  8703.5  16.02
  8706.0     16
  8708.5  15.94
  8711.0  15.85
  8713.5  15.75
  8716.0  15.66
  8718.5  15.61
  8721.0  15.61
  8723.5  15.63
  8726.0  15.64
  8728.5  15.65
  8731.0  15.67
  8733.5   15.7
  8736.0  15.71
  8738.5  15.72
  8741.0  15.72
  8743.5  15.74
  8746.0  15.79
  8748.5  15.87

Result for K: 16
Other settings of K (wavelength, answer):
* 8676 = 15.47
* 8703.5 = 16.02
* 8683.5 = 15.63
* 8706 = 16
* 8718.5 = 15.61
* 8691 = 15.93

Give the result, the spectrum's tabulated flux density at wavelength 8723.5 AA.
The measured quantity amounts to 15.63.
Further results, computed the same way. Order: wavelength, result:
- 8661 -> 15.06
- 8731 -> 15.67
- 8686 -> 15.73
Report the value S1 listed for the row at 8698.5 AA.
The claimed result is 16.04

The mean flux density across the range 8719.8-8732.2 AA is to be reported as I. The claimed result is 15.6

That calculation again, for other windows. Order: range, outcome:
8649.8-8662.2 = 15.2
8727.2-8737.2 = 15.7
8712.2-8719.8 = 15.7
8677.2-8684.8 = 15.6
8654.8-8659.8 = 15.1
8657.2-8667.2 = 15.1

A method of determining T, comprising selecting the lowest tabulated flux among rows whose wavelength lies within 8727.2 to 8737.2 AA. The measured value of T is 15.65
